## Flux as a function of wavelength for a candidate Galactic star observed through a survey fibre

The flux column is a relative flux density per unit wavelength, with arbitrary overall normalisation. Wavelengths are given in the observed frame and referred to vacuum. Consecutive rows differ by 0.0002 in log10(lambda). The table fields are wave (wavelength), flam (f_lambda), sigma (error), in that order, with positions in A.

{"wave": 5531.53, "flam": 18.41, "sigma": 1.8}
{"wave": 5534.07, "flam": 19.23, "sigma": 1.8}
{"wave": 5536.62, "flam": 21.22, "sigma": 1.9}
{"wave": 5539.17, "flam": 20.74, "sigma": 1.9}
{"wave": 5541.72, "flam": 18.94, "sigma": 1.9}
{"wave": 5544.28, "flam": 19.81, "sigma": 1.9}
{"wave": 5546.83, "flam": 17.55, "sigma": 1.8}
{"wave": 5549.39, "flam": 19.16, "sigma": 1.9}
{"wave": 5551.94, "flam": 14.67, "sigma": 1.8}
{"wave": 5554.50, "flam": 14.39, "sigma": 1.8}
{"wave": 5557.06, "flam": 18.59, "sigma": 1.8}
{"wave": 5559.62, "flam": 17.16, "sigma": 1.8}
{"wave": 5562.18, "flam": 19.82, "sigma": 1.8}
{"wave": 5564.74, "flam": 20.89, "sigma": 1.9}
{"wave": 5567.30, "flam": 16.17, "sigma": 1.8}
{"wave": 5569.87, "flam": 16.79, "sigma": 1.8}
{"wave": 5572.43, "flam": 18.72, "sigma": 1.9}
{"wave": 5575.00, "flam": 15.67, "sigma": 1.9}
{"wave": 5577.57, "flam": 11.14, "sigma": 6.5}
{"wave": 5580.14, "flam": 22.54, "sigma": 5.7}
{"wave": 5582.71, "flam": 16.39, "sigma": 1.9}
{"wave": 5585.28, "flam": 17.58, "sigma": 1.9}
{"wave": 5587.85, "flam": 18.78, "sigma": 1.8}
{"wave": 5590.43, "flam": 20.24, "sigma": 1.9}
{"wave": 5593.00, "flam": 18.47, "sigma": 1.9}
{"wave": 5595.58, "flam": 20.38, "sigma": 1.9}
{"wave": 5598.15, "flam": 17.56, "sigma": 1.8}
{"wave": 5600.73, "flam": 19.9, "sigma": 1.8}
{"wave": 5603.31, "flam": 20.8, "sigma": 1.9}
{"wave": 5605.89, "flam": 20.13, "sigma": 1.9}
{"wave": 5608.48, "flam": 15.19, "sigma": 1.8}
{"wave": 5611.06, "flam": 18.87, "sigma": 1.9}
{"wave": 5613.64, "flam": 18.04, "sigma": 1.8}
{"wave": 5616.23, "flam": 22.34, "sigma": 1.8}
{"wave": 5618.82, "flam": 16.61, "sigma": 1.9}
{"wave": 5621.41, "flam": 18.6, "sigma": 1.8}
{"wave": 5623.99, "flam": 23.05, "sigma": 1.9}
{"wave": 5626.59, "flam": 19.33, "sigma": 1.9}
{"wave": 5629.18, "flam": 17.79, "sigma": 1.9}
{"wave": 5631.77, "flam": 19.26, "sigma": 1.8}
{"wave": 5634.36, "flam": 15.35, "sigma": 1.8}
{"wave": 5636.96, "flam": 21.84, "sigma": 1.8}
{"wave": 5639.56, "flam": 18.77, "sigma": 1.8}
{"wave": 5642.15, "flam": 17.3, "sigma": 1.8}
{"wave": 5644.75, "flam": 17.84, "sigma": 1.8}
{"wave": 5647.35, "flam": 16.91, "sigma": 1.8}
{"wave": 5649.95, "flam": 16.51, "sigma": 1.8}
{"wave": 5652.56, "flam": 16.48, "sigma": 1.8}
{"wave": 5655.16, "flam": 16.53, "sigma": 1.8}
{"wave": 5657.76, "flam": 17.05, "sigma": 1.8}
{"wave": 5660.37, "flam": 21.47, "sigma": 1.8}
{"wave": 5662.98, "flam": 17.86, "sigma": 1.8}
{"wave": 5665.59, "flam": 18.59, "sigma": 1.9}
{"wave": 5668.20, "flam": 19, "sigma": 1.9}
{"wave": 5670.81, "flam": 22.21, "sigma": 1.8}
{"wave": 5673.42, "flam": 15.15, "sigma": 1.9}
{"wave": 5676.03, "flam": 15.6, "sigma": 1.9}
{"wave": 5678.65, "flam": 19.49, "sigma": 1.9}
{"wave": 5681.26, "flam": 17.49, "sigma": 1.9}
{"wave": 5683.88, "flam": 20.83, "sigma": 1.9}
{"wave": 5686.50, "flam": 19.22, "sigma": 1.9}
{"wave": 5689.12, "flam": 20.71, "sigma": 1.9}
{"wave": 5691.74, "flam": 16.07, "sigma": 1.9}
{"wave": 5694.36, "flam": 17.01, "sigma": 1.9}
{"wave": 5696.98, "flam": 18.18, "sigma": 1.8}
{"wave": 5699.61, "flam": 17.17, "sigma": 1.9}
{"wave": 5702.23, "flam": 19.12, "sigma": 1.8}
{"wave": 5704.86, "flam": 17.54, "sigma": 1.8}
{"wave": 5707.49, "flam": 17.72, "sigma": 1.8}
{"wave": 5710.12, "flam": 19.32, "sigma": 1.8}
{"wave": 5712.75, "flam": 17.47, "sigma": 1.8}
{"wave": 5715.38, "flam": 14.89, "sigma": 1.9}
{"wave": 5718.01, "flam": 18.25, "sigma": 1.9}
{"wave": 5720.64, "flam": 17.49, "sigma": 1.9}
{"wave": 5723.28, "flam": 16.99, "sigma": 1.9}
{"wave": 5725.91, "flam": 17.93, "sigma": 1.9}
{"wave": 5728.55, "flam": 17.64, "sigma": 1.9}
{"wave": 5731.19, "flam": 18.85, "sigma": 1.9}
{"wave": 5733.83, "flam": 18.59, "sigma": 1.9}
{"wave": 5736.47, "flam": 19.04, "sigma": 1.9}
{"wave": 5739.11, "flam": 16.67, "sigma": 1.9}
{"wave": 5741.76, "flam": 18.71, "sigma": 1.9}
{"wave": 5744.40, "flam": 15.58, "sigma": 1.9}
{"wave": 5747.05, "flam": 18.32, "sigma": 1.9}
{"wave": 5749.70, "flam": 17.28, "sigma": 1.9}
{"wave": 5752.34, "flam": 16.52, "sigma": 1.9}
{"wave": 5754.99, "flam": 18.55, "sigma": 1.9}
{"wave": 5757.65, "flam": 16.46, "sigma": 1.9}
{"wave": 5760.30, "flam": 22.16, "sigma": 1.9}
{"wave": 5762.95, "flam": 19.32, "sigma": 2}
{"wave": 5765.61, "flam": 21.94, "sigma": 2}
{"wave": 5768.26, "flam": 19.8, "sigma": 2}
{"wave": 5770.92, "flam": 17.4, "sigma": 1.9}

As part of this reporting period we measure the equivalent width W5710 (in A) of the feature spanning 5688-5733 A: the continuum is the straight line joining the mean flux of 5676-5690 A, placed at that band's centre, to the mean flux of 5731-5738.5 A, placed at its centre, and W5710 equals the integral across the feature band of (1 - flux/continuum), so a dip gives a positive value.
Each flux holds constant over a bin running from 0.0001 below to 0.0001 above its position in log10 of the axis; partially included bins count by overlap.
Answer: 2.6 A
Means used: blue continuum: 19.1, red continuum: 18.6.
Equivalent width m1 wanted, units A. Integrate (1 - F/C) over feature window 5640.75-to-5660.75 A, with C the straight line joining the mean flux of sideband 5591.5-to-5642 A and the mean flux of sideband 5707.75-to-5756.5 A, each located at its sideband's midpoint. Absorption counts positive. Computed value 1.4 A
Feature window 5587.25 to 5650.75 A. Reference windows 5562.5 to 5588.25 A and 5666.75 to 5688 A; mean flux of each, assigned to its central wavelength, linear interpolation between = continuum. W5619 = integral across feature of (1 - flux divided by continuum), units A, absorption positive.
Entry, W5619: -2.9 A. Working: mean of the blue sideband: 17.5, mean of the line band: 18.8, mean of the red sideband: 18.6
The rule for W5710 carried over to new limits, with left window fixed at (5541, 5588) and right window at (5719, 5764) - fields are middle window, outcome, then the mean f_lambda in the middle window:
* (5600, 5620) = -1.46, 19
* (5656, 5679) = -0.76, 18.4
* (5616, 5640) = -1.96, 19.2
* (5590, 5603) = -1.26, 19.4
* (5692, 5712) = 0.02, 17.9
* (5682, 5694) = -0.73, 18.9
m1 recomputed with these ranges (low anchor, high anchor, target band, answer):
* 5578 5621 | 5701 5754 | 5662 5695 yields -0.56 A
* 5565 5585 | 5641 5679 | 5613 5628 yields -1.95 A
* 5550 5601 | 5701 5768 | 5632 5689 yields -0.89 A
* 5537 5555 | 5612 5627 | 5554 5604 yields 1.96 A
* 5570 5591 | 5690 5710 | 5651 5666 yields -0.25 A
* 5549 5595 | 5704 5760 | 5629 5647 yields -0.62 A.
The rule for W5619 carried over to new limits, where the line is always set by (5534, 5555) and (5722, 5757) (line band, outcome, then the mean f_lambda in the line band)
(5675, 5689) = -0.6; 18.8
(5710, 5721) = 0.3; 17.3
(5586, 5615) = -1.0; 18.9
